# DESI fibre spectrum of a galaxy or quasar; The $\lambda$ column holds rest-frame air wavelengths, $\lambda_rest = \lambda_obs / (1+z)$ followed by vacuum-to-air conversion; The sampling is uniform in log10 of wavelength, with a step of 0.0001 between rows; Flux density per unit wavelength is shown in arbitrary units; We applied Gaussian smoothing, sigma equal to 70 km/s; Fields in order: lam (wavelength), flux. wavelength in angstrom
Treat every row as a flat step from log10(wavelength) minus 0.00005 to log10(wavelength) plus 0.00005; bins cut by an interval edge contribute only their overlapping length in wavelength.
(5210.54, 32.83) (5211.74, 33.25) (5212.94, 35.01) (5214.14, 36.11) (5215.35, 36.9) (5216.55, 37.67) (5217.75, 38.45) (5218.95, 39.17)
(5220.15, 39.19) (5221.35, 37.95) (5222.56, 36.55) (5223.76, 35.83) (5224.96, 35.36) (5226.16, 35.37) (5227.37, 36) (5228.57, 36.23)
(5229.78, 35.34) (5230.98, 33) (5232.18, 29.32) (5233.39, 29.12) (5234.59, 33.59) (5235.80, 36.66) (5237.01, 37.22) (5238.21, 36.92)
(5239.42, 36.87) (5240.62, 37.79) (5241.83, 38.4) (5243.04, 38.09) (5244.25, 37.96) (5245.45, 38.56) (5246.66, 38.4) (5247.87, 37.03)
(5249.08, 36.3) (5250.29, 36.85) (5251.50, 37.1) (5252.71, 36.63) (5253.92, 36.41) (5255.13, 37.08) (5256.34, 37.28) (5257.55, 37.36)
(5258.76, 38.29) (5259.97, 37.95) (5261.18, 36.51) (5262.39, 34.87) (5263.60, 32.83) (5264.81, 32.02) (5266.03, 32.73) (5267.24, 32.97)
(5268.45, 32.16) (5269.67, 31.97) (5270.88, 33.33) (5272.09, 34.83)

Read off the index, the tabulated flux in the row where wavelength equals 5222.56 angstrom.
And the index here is 36.55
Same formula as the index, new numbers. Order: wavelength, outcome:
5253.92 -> 36.41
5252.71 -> 36.63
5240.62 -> 37.79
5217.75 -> 38.45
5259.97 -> 37.95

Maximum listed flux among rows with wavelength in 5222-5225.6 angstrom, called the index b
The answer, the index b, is 36.55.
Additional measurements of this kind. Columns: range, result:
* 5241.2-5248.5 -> 38.56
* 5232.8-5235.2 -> 33.59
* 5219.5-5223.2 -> 39.19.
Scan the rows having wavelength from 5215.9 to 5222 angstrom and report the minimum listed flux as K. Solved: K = 37.67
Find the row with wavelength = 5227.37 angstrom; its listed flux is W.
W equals 36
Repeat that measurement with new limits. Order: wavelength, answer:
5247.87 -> 37.03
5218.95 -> 39.17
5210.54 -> 32.83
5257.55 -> 37.36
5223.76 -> 35.83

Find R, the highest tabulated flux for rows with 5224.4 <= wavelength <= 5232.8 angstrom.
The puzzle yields 36.23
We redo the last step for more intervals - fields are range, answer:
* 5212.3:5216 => 36.9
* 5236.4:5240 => 37.22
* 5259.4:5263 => 37.95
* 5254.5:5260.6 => 38.29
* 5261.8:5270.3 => 34.87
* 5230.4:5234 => 33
